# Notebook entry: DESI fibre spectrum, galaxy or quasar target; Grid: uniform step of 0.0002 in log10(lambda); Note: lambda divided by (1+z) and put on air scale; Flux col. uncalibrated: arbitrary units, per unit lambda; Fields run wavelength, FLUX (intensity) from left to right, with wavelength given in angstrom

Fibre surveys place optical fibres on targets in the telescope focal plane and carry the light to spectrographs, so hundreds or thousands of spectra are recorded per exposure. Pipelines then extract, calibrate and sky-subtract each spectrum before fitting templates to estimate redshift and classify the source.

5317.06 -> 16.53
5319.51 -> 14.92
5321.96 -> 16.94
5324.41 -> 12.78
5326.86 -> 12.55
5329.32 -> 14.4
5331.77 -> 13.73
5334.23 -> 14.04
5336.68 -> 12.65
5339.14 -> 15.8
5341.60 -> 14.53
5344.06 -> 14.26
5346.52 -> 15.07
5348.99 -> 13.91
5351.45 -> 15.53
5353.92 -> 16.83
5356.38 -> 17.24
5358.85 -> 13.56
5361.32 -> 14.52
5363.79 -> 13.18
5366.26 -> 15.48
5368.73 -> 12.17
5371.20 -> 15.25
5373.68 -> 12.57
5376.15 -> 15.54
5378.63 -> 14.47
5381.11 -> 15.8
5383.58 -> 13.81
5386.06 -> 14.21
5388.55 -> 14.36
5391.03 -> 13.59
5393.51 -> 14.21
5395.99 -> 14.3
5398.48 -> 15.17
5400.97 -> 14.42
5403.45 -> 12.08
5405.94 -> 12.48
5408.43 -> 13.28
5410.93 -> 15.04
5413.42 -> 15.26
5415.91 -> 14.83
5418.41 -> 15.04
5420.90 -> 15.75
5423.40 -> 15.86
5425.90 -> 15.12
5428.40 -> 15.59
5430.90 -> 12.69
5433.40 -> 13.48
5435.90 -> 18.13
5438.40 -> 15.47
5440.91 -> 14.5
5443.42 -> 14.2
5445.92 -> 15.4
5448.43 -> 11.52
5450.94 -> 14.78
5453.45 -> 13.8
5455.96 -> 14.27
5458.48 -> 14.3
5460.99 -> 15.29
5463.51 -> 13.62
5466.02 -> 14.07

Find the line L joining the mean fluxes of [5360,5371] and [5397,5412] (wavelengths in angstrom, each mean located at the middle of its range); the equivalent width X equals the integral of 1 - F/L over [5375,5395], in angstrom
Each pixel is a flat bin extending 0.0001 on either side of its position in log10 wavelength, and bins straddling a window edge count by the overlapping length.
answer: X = -0.9 angstrom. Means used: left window 14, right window 13.7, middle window 14.5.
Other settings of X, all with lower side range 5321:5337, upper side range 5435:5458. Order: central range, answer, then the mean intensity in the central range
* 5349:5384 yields -1.45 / 14.7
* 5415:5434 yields -0.48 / 14.8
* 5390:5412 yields 0.76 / 13.8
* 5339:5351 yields -0.58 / 14.7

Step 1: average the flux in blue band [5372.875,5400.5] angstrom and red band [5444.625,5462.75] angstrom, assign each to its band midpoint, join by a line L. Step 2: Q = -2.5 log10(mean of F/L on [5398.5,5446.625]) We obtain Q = -0.03 mag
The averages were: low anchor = 14.4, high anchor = 14.2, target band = 14.7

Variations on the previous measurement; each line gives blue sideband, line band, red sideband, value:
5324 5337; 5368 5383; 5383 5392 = -0.036 mag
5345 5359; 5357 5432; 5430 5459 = 0.046 mag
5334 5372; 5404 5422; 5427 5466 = 0.008 mag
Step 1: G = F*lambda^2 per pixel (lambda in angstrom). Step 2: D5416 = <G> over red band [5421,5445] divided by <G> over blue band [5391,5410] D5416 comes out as 1.11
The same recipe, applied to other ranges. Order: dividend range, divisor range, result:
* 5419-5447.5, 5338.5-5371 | 1.05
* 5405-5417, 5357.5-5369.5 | 1.04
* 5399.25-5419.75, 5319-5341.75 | 1.02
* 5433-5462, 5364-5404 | 1.05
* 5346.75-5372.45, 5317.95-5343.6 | 1.05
